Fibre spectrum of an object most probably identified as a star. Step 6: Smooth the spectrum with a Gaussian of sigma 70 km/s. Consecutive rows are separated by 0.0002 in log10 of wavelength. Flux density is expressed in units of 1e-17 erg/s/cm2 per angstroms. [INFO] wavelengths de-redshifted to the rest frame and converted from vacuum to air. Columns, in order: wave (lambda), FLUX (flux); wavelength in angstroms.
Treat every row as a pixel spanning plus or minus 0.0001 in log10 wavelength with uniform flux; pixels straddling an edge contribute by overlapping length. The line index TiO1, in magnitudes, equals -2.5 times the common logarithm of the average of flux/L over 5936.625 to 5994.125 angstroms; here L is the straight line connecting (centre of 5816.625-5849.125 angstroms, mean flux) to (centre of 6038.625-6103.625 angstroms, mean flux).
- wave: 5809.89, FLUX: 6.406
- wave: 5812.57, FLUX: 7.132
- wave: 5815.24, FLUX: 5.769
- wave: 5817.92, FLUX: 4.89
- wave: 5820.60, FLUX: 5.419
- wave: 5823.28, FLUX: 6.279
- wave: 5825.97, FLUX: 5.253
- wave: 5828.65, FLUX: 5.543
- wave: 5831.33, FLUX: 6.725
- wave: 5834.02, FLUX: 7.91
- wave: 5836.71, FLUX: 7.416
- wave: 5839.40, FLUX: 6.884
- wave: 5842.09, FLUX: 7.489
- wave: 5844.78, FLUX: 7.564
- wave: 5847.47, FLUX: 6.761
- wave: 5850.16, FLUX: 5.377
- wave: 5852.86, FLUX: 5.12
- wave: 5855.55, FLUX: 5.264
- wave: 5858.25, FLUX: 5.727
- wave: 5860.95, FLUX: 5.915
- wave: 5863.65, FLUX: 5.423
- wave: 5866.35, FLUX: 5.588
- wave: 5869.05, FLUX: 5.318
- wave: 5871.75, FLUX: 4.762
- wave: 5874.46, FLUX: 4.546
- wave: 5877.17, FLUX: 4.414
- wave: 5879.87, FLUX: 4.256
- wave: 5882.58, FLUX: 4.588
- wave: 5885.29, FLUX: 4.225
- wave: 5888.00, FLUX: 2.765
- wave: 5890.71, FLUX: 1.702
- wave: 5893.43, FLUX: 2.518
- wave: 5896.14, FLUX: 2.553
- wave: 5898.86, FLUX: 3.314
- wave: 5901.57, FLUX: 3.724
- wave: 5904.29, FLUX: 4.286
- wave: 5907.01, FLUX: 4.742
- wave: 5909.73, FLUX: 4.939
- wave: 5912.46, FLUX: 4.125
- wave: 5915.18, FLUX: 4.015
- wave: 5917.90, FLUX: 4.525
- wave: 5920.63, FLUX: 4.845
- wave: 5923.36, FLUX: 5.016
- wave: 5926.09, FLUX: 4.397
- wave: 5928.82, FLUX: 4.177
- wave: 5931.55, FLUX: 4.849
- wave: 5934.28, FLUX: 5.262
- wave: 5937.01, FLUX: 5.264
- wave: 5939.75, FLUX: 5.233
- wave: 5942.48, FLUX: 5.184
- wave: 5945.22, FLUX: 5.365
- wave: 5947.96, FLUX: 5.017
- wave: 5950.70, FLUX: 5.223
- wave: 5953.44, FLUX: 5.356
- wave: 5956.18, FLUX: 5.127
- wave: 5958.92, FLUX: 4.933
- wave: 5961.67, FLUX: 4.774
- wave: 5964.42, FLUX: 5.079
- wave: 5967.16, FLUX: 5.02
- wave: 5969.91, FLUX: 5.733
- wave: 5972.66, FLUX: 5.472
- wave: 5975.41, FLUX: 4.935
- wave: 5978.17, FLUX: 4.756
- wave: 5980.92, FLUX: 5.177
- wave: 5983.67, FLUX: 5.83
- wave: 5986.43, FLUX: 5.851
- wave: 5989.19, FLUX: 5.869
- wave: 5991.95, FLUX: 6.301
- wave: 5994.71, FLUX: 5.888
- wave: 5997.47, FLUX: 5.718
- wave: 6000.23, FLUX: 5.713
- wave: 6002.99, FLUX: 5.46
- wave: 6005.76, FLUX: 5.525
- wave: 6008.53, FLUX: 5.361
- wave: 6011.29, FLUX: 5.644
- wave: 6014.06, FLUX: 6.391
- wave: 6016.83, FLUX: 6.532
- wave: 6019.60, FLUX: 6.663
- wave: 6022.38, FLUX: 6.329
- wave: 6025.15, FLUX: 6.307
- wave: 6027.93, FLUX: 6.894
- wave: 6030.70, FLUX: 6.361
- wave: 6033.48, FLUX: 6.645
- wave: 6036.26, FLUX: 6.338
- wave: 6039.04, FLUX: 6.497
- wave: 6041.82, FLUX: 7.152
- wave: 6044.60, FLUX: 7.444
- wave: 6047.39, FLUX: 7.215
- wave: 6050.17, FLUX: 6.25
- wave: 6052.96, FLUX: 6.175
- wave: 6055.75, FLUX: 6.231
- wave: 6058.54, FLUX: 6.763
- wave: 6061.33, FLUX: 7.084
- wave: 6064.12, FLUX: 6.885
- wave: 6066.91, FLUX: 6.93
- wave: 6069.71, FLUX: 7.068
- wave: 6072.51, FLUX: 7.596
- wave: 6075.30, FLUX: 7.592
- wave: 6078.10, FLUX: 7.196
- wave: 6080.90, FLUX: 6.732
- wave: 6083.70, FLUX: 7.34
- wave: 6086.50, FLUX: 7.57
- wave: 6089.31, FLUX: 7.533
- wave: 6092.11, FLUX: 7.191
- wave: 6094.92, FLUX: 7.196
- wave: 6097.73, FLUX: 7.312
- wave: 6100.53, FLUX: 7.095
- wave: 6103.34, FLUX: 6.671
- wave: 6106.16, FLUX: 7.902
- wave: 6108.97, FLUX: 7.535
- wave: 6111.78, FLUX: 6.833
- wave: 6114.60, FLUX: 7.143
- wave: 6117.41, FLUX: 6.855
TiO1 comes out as 0.268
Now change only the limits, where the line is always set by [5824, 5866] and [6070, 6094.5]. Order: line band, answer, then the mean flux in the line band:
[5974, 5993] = 0.241 mag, 5.52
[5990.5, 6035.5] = 0.150 mag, 6.11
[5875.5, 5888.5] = 0.477 mag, 4.15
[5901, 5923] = 0.423 mag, 4.45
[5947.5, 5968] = 0.314 mag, 5.07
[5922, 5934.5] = 0.377 mag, 4.69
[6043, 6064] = 0.070 mag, 6.75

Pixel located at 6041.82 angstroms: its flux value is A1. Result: 7.152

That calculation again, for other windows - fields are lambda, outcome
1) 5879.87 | 4.256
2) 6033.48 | 6.645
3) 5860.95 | 5.915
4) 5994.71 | 5.888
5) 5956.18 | 5.127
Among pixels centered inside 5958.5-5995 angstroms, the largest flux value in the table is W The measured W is 6.301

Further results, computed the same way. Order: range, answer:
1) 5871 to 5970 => 5.733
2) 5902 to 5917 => 4.939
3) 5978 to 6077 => 7.596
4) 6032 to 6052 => 7.444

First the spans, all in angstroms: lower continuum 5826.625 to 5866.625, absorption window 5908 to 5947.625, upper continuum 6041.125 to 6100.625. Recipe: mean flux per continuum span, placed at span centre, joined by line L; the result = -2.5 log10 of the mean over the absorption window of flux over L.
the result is 0.34 mag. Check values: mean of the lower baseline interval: 6.31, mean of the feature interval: 4.8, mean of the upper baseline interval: 7.07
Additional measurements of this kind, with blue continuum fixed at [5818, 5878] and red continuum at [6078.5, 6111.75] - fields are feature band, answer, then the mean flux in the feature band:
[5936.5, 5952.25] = 0.23 mag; 5.21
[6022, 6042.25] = 0.06 mag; 6.55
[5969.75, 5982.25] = 0.27 mag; 5.16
